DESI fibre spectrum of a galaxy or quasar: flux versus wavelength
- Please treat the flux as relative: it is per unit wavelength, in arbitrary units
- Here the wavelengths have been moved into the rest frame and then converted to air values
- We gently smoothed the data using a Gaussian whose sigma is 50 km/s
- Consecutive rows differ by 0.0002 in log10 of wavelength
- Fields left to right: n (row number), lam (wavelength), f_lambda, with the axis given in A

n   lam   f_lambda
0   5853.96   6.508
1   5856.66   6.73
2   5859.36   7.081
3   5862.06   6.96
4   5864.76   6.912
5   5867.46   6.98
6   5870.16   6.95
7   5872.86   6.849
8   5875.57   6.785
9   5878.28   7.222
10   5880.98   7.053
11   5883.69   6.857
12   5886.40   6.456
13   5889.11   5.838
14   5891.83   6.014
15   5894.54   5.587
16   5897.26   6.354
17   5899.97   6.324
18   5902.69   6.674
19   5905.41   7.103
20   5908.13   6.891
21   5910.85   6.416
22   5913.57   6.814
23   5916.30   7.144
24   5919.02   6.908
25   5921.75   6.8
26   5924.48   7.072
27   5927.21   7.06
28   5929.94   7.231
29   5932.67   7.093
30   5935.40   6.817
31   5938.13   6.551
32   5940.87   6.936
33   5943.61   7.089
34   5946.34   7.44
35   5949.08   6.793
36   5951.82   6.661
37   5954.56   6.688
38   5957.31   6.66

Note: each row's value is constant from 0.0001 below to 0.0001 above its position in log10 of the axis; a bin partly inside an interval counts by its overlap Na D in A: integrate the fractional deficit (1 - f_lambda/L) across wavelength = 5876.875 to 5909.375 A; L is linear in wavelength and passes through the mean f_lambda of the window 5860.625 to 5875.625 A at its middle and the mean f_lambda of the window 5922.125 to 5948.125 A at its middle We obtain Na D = 2.0 A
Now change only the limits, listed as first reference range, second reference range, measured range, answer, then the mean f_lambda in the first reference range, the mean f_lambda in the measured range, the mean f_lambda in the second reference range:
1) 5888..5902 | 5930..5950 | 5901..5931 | -2.0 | 6.06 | 6.91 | 6.98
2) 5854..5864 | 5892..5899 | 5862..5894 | -1.4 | 6.86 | 6.7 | 6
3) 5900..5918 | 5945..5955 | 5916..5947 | -0.6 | 6.8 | 7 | 6.91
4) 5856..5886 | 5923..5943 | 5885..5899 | 1.8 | 6.93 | 6.06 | 6.97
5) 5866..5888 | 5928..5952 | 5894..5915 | 1.1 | 6.88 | 6.56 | 6.98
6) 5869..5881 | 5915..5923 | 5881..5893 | 1.0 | 6.97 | 6.38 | 6.95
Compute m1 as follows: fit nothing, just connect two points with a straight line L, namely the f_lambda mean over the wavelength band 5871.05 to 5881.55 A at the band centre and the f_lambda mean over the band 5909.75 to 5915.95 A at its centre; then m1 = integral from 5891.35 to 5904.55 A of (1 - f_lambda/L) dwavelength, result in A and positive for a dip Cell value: 1.1 A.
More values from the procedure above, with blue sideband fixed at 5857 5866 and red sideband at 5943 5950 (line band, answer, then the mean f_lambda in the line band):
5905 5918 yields 0.4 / 6.86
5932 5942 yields 0.4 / 6.83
